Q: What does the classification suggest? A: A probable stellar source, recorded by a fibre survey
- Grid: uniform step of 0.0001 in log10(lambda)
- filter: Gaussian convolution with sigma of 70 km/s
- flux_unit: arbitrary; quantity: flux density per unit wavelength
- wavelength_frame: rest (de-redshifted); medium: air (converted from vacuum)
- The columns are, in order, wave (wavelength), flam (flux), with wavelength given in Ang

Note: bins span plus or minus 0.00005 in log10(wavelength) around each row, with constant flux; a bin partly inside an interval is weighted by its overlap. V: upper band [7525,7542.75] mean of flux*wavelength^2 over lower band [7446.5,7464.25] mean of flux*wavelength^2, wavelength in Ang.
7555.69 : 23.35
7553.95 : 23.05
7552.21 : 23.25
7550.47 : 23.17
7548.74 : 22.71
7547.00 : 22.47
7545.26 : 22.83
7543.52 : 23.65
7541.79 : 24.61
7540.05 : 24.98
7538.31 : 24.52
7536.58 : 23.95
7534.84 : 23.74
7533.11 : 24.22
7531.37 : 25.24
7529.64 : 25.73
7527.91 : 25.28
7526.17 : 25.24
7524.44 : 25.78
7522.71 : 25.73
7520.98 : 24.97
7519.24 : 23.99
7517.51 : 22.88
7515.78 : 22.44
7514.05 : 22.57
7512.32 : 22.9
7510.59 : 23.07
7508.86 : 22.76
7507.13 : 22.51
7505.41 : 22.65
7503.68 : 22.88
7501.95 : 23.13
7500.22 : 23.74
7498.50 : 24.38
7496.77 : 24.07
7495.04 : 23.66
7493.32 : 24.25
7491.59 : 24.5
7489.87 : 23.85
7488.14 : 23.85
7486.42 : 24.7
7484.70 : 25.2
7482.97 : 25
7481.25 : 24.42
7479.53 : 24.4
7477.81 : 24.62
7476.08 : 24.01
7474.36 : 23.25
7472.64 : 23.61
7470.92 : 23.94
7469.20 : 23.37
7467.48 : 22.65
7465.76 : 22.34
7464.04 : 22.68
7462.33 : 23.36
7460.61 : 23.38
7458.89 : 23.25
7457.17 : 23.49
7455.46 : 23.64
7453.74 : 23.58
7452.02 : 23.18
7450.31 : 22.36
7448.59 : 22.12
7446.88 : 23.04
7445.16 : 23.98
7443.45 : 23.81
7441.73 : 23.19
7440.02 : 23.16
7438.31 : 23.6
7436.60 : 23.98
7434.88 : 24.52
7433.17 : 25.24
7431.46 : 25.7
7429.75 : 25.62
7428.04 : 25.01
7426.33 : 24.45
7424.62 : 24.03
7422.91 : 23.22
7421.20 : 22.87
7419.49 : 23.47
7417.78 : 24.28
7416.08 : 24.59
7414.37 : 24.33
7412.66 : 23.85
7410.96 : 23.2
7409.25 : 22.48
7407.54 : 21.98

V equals 1.1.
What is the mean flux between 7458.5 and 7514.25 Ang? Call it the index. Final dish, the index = 23.6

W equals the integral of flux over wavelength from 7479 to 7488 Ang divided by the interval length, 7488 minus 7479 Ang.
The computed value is 24.7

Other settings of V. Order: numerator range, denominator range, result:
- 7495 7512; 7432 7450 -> 1.00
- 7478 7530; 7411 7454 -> 1.02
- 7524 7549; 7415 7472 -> 1.05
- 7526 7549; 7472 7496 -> 1.01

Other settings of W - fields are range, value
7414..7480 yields 23.7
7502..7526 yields 23.5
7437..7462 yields 23.3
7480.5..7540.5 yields 24.1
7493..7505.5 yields 23.6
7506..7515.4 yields 22.8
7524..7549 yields 24.3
